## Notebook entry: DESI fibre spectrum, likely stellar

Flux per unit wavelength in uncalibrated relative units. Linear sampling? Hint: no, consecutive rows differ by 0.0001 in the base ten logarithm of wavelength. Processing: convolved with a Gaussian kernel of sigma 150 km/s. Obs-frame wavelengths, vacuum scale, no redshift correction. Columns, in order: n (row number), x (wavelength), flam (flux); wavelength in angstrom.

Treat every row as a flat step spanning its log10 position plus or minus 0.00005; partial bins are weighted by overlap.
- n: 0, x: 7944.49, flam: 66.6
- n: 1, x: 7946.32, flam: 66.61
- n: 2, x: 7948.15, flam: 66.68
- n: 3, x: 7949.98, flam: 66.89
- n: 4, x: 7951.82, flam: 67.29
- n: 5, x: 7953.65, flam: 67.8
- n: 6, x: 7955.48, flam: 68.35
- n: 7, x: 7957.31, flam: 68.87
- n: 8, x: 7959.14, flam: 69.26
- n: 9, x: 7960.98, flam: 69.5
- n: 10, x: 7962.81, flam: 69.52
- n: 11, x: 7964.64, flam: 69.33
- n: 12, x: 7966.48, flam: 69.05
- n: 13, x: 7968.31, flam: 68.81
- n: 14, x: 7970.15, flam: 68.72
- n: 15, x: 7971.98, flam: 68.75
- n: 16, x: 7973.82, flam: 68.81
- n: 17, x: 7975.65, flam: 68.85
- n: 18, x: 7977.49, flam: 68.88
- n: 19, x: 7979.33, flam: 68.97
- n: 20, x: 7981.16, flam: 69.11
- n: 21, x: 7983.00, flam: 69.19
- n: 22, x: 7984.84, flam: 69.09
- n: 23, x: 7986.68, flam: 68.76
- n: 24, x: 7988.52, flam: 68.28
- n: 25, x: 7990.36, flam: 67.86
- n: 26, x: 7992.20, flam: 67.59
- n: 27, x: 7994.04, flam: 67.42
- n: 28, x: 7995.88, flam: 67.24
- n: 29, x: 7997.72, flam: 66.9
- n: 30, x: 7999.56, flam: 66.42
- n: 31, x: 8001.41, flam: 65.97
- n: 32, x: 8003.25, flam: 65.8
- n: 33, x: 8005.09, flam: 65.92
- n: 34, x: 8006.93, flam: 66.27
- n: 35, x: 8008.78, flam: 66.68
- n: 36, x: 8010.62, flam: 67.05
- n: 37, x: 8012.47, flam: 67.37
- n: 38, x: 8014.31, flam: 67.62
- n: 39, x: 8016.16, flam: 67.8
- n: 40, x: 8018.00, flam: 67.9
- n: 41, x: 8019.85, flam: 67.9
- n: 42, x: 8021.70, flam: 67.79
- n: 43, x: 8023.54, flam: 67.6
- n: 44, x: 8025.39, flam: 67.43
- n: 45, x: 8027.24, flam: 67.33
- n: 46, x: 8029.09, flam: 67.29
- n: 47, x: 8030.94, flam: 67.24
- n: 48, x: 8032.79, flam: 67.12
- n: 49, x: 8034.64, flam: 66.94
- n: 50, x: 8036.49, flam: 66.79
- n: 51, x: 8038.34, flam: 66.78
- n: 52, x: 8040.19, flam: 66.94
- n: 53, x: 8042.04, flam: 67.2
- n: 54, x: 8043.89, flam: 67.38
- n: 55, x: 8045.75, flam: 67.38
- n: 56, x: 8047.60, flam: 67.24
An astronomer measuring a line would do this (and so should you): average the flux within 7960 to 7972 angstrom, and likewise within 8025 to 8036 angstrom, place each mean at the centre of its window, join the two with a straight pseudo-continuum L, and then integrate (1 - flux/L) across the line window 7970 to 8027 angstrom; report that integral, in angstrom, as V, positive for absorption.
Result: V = 0.3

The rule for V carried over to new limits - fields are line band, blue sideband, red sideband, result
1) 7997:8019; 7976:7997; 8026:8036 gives 0.3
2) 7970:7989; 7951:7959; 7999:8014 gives -0.4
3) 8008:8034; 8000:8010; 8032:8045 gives -0.3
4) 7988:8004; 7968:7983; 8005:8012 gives 0.1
